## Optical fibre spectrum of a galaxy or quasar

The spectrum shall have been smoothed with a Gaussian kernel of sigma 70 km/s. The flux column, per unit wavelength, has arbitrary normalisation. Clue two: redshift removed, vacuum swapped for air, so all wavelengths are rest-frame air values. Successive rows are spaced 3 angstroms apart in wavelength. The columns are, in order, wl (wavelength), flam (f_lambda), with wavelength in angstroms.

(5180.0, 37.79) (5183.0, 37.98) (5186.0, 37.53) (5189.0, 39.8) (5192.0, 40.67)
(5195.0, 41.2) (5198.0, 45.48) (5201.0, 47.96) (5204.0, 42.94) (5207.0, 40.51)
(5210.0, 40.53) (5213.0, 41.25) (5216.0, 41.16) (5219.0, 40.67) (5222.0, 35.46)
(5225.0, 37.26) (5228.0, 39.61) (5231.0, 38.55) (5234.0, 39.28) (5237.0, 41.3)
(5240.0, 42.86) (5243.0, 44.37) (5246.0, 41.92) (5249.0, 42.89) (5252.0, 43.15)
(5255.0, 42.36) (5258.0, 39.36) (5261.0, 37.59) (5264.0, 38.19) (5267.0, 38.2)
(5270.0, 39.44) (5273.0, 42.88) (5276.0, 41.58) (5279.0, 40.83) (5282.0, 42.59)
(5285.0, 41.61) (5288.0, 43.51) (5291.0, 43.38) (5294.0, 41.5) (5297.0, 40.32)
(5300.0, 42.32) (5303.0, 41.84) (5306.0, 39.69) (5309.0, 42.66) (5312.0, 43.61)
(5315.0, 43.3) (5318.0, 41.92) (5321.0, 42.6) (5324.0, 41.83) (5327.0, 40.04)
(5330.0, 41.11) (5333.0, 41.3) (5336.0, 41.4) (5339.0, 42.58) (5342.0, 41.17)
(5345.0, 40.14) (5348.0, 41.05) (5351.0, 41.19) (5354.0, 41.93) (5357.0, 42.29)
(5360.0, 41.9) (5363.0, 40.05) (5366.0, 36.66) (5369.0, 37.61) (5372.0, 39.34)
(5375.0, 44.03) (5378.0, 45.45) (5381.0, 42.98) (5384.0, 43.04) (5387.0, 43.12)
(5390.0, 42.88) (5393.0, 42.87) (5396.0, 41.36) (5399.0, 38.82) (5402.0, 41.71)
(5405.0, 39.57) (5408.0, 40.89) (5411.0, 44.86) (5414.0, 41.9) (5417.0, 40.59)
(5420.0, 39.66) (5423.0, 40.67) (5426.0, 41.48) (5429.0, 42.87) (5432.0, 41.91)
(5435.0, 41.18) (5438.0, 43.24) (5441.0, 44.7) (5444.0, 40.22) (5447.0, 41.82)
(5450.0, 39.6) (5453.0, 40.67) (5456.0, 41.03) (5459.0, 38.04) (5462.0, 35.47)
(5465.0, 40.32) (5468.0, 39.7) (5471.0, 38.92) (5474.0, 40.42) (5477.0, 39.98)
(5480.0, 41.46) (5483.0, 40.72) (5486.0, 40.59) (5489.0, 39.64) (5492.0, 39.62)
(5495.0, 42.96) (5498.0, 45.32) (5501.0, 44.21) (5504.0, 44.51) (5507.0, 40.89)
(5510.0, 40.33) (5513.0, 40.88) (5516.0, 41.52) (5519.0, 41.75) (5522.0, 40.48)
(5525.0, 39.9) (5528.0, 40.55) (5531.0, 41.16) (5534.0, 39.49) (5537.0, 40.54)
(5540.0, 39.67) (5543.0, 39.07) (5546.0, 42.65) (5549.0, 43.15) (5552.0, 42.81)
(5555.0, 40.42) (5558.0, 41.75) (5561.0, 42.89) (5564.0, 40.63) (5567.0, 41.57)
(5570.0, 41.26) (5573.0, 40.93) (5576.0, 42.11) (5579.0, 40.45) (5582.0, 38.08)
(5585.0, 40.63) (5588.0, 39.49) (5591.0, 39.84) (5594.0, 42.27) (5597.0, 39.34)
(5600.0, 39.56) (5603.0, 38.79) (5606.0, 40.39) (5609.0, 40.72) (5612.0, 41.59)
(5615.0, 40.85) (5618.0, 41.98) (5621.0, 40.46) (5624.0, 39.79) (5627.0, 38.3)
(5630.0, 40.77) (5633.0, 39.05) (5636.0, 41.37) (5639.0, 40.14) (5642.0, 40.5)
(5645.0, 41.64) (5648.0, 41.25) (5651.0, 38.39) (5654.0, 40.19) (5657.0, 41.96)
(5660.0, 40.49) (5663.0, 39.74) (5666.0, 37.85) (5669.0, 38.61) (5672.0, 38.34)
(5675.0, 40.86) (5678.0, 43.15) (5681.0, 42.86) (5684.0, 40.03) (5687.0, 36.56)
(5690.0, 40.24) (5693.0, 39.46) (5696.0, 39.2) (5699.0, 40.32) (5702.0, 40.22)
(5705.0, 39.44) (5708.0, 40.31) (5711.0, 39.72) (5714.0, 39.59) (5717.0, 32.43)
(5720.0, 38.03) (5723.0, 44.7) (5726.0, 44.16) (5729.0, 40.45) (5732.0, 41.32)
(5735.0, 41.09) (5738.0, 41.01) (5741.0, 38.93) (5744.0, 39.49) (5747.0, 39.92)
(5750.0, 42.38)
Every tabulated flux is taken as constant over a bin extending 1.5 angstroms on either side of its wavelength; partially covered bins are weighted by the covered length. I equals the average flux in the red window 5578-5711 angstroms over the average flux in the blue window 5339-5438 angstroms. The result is 0.97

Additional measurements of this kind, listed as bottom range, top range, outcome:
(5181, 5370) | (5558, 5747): 0.98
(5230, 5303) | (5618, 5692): 0.97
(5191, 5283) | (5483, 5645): 1.00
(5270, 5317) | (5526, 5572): 0.98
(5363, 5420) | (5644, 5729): 0.96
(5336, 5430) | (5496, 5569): 1.00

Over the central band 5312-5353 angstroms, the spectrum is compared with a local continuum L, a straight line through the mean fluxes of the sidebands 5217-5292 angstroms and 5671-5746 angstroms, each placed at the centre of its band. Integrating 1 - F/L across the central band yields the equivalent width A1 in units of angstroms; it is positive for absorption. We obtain -0.97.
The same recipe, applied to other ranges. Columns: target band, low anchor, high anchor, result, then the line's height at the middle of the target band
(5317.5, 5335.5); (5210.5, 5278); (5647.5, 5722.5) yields -0.52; 40.3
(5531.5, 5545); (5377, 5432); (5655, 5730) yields 0.36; 41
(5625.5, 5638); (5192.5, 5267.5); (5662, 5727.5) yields 0.03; 40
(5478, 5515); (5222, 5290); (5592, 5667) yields -1.15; 40.5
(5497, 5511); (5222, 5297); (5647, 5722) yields -1.02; 40.1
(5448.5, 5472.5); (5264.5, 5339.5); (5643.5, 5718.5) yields 0.94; 40.8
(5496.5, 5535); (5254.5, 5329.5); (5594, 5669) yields -0.99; 40.6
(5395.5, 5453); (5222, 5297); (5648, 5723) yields -1.43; 40.4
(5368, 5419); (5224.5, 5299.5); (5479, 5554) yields -0.79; 41.2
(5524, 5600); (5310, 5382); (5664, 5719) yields -1.20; 40.2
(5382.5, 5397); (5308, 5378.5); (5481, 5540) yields -0.47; 41.4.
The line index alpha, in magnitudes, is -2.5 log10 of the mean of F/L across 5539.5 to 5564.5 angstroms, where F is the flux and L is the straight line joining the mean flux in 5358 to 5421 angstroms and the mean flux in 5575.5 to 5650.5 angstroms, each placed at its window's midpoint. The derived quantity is -0.025 mag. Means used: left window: 41.4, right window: 40.3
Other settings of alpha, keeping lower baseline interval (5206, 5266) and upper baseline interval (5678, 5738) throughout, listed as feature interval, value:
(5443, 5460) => 0.00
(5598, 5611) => 0.01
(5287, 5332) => -0.04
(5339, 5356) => -0.02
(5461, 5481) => 0.02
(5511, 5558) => -0.02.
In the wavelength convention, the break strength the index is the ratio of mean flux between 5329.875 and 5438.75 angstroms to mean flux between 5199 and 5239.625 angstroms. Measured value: 1.02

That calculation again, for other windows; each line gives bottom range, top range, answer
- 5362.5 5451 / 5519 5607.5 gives 0.98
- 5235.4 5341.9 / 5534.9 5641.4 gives 0.98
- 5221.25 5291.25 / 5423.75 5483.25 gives 1.00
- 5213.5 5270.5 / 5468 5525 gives 1.03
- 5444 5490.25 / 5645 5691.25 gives 1.00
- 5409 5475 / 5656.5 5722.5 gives 0.97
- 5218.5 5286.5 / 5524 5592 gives 1.01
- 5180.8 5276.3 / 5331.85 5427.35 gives 1.02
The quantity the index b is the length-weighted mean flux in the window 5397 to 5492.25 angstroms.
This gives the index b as 40.7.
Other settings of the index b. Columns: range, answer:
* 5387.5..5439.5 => 41.6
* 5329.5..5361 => 41.5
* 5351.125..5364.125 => 41.5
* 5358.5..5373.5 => 39.1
